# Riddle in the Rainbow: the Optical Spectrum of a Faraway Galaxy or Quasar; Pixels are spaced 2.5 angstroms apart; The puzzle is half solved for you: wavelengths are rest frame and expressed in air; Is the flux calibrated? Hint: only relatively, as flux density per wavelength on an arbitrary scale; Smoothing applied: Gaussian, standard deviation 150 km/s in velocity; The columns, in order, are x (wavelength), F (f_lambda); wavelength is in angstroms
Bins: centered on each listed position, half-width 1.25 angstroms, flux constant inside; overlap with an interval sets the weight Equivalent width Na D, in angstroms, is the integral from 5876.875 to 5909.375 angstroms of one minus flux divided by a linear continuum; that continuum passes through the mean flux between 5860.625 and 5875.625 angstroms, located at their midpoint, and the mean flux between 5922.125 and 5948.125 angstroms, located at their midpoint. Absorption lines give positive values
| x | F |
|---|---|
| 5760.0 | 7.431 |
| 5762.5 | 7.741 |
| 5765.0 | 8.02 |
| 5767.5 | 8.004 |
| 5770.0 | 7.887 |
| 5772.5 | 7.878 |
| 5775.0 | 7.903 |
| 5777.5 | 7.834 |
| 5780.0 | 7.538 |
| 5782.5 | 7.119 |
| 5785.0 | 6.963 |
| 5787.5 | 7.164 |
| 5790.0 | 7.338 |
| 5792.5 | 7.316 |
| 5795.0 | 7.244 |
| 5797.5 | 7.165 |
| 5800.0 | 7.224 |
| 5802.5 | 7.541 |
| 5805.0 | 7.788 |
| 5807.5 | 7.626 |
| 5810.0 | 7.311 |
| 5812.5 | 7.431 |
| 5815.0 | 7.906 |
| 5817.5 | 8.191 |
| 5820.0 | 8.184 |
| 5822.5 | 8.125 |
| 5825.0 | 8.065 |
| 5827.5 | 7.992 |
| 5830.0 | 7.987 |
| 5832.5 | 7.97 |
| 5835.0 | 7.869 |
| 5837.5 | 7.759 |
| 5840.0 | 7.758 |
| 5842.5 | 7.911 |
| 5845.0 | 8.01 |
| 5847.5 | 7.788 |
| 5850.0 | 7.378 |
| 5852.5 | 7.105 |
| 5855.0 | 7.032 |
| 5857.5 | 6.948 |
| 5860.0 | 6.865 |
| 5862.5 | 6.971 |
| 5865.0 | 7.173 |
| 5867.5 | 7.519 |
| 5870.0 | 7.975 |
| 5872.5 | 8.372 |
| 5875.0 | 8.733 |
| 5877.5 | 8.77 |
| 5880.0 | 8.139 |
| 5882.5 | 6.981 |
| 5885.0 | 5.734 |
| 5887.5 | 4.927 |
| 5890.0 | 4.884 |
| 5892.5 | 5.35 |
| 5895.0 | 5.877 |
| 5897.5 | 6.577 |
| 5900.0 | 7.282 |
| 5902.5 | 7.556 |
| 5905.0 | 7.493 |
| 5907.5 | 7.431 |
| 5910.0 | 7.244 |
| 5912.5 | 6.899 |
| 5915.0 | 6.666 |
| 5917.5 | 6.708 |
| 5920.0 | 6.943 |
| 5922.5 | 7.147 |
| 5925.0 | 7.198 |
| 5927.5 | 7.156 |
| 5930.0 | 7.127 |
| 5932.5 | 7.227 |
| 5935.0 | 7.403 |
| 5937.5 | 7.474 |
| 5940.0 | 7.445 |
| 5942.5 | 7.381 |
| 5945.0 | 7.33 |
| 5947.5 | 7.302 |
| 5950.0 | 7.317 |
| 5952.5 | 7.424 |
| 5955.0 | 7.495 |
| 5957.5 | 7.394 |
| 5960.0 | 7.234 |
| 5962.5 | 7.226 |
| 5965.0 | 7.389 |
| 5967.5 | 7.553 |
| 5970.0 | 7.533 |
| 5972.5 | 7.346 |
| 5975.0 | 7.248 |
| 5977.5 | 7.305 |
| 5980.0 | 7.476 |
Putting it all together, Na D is 3.8 angstroms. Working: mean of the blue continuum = 7.71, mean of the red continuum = 7.29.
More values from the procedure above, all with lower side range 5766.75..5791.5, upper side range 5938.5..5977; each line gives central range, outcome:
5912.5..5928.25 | 0.96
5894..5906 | 0.75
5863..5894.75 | 1.90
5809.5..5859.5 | -1.55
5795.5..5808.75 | 0.13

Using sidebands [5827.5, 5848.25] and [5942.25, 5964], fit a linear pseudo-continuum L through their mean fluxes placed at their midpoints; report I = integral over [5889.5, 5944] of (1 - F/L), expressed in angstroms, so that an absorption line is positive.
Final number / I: 4.00 angstroms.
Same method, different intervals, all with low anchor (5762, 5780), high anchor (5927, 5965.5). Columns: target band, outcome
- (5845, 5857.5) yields 0.4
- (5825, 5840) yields -0.4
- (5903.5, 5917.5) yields 0.6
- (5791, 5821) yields 0.8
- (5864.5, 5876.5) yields -0.7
